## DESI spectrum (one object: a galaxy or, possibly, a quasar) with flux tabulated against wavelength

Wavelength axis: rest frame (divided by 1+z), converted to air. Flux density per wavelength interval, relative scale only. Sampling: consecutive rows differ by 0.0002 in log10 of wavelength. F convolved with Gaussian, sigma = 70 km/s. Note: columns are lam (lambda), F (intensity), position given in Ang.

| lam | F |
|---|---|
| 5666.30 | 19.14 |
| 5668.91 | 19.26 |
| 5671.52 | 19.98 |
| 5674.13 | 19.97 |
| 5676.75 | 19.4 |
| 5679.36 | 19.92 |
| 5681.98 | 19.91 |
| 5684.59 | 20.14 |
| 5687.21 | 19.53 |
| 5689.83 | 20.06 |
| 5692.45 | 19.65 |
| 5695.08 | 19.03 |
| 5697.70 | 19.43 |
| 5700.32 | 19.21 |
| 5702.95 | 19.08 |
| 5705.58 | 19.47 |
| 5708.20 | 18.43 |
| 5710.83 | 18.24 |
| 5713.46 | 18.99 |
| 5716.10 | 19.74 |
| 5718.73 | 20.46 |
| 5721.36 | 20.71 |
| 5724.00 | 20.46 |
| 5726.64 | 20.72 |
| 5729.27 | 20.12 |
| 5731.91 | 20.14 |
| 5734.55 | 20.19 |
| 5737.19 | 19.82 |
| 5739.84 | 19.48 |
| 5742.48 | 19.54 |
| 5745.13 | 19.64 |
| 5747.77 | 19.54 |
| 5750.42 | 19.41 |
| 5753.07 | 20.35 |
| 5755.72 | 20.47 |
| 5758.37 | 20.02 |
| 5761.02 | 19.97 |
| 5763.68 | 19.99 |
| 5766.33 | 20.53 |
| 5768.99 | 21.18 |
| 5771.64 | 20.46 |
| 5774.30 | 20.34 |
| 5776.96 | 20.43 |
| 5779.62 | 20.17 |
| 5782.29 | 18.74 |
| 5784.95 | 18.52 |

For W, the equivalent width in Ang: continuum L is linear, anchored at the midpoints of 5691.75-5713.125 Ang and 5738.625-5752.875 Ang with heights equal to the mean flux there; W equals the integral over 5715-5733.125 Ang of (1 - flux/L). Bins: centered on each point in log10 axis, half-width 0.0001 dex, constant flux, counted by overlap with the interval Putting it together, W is -0.96 Ang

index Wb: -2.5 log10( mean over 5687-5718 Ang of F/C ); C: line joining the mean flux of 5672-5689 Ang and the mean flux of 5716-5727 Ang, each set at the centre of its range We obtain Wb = 0.05 mag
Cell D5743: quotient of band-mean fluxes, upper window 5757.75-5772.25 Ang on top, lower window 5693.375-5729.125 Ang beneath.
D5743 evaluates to 1.04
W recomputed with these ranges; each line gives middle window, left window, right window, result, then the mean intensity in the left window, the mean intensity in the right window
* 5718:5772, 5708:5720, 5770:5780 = -0.9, 19.2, 20.4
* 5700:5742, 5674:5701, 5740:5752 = -0.3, 19.7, 19.5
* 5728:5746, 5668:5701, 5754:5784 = 0.1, 19.7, 20.2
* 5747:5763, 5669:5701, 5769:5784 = 0.0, 19.7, 20.1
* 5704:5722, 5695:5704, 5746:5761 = 0.0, 19.2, 20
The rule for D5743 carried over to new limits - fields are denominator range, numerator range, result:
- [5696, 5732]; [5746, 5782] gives 1.03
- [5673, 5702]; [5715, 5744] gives 1.02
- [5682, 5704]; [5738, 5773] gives 1.03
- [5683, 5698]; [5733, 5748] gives 1.00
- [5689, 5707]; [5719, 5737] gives 1.05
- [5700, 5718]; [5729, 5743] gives 1.04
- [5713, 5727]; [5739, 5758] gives 0.98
